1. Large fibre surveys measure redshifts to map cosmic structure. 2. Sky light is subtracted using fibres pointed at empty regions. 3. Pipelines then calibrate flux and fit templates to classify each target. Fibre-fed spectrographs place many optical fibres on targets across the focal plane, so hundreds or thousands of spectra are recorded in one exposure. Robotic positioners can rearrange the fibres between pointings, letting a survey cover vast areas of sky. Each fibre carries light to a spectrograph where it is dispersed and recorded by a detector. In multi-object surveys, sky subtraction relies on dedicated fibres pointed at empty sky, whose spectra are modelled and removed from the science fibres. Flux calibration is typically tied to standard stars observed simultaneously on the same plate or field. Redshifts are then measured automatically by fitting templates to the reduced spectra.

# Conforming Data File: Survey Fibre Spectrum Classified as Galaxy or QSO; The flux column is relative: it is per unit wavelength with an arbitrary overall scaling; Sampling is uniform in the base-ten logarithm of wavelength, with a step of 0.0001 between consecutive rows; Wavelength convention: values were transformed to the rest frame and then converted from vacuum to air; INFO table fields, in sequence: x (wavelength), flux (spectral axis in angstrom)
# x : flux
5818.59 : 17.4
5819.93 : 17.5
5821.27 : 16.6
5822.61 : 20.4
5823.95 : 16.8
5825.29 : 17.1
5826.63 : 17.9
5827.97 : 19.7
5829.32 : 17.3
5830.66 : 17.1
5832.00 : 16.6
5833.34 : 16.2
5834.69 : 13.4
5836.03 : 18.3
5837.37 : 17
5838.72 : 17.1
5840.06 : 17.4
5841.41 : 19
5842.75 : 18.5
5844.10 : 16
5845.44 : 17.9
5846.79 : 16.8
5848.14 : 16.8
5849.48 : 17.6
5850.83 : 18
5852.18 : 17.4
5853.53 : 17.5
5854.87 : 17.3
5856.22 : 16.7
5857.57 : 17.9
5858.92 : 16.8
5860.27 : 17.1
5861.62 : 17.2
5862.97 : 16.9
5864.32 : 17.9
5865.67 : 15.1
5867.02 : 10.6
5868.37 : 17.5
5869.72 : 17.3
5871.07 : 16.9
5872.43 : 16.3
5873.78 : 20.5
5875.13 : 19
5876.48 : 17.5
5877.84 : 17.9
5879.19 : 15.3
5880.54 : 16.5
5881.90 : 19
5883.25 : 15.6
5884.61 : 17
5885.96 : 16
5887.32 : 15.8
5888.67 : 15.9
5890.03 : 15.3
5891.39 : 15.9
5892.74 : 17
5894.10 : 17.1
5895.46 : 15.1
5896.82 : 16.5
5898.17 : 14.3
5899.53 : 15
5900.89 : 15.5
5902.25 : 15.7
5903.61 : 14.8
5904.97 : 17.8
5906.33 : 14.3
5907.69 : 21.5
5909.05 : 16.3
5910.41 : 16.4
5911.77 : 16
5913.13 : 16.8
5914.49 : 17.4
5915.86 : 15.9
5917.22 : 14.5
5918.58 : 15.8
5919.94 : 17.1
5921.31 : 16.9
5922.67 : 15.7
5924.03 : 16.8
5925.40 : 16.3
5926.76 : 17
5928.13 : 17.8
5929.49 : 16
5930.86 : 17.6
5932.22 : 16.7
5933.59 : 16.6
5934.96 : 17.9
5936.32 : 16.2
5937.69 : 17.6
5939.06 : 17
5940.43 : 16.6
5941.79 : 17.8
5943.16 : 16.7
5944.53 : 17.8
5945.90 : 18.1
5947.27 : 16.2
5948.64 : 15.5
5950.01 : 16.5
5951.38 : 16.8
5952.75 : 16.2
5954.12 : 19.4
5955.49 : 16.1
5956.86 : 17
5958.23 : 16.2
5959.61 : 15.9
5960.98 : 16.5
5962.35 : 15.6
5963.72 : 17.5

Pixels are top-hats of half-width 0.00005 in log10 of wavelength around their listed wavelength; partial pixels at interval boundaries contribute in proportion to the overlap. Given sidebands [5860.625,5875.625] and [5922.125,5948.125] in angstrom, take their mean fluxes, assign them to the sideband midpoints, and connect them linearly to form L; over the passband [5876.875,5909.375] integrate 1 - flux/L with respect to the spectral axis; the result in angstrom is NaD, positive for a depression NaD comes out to 1.09 angstrom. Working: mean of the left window 16.8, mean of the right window 17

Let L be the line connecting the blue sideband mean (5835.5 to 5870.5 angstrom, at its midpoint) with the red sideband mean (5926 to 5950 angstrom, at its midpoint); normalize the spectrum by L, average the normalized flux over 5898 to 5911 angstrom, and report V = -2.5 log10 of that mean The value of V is 0.05 mag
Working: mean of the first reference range 17.1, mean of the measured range 16.2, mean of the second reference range 17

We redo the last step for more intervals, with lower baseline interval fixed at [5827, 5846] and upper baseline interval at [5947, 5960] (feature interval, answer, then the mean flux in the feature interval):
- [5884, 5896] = 0.05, 16.1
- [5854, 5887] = 0.01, 16.9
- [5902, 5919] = 0.03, 16.4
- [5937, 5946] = -0.04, 17.3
